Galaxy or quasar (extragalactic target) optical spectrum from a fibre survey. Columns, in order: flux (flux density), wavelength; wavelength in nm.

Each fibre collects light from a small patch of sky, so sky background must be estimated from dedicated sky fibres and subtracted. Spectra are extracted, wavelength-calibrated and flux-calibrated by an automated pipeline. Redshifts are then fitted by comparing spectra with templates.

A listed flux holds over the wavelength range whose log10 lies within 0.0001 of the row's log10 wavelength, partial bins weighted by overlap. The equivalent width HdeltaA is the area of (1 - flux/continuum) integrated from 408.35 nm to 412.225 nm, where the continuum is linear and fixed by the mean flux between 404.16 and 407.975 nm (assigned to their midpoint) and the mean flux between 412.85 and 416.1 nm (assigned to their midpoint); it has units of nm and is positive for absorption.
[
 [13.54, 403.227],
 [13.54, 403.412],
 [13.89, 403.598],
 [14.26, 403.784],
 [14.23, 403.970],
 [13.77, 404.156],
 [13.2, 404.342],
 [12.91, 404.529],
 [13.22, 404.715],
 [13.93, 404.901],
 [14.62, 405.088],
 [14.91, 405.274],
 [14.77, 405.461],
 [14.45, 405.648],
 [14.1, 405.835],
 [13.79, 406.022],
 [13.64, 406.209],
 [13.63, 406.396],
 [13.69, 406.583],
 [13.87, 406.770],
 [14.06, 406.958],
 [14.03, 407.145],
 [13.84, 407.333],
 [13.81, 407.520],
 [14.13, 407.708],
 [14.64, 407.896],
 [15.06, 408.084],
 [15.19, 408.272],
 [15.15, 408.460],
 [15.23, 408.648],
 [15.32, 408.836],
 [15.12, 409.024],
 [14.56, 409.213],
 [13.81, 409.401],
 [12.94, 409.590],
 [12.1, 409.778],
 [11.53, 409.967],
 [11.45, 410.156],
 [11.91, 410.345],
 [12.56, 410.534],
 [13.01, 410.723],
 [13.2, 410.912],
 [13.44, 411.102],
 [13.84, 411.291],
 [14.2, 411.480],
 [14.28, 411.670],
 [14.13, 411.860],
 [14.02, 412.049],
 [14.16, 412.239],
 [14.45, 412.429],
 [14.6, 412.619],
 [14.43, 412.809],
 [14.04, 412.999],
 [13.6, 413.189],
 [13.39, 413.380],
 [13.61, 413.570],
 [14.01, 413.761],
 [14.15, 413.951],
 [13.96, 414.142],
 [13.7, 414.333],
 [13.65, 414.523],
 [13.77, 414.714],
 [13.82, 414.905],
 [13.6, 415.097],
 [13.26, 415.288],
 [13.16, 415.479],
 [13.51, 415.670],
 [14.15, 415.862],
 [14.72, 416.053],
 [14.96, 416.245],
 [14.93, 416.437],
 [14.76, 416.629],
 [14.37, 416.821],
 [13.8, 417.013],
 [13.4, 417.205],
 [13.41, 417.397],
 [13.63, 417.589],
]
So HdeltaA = 0.071 nm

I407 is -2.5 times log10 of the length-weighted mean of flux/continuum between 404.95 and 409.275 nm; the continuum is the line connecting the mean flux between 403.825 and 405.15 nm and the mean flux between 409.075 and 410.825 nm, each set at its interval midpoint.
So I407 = -0.09 mag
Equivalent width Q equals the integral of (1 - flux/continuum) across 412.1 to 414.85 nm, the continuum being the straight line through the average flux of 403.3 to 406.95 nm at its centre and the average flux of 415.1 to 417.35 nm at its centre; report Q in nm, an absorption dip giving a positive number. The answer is 0.012 nm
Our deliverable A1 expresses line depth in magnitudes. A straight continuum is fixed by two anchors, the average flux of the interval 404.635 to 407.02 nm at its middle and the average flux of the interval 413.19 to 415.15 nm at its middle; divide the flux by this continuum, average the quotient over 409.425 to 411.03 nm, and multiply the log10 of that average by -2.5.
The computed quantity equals 0.12 mag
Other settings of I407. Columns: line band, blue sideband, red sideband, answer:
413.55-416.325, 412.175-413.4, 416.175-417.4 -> 0.03 mag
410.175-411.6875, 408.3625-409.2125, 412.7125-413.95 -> 0.11 mag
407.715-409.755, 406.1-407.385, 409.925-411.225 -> -0.11 mag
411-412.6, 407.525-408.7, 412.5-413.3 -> 0.02 mag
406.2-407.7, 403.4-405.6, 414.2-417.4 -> 0.01 mag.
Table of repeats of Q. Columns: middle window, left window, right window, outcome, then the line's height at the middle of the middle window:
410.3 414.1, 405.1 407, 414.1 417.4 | 0.063 nm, 14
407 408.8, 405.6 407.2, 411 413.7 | -0.084 nm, 13.9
